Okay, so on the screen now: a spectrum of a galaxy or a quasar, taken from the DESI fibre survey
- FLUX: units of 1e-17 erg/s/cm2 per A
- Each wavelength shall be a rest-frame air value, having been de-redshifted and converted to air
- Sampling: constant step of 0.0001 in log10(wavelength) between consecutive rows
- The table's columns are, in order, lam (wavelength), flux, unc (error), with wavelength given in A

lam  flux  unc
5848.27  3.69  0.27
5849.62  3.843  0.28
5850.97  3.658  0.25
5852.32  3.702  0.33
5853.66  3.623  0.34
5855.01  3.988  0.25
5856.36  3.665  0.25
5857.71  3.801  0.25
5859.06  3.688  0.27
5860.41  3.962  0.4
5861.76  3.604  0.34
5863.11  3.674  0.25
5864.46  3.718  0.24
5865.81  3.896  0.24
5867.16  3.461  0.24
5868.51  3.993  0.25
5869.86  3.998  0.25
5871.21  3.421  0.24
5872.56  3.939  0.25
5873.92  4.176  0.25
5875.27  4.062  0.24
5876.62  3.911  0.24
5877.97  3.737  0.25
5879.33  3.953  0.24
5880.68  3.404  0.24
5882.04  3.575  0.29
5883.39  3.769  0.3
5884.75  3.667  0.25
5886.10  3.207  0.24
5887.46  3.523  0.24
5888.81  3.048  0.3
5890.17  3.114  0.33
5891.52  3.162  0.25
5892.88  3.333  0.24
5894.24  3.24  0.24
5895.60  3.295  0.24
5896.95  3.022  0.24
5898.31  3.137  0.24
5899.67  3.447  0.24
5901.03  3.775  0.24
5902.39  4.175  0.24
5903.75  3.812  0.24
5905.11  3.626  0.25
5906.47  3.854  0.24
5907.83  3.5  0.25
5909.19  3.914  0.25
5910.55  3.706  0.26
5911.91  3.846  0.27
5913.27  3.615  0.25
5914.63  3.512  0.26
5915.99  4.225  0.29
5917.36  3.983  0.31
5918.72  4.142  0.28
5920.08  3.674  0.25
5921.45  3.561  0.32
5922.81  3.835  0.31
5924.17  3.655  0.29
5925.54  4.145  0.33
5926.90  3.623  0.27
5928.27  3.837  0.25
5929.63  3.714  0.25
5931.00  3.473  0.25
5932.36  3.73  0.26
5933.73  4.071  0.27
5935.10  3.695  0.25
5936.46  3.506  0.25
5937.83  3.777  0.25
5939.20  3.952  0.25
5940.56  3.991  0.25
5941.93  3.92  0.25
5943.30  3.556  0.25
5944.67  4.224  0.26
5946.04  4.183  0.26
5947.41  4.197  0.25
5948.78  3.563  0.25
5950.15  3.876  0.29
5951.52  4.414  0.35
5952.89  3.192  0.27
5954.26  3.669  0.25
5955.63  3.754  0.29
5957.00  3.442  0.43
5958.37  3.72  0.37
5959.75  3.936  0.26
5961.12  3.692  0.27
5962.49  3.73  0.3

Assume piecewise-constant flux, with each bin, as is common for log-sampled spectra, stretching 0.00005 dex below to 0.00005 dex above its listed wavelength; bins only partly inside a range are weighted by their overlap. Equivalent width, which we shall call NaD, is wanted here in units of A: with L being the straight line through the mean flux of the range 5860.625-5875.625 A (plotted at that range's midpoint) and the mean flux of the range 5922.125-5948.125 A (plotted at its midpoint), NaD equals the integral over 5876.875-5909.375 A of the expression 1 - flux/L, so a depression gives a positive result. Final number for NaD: 2.7 A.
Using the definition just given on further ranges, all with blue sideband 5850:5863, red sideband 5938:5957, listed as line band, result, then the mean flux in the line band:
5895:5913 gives 0.9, 3.63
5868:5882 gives -0.3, 3.84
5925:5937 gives 0.3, 3.75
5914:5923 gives -0.1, 3.85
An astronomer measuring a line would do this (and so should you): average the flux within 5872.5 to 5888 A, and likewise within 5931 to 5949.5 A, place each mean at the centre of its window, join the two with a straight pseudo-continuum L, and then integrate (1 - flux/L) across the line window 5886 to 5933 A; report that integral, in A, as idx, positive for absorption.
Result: 2.21 A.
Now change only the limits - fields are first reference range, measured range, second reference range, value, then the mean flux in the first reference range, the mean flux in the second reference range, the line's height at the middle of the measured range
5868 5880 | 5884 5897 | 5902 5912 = 1.9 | 3.91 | 3.79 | 3.85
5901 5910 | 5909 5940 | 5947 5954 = 0.2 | 3.81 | 3.82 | 3.82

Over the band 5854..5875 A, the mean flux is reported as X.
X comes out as 3.8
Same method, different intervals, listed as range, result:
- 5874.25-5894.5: 3.53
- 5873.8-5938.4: 3.66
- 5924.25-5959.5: 3.81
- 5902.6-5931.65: 3.78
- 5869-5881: 3.86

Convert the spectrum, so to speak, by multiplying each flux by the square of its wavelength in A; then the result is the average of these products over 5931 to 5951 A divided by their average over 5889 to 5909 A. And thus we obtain 1.1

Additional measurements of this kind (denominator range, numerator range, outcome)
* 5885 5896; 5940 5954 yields 1.22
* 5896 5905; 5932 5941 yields 1.09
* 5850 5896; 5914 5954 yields 1.07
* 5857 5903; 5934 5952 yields 1.11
